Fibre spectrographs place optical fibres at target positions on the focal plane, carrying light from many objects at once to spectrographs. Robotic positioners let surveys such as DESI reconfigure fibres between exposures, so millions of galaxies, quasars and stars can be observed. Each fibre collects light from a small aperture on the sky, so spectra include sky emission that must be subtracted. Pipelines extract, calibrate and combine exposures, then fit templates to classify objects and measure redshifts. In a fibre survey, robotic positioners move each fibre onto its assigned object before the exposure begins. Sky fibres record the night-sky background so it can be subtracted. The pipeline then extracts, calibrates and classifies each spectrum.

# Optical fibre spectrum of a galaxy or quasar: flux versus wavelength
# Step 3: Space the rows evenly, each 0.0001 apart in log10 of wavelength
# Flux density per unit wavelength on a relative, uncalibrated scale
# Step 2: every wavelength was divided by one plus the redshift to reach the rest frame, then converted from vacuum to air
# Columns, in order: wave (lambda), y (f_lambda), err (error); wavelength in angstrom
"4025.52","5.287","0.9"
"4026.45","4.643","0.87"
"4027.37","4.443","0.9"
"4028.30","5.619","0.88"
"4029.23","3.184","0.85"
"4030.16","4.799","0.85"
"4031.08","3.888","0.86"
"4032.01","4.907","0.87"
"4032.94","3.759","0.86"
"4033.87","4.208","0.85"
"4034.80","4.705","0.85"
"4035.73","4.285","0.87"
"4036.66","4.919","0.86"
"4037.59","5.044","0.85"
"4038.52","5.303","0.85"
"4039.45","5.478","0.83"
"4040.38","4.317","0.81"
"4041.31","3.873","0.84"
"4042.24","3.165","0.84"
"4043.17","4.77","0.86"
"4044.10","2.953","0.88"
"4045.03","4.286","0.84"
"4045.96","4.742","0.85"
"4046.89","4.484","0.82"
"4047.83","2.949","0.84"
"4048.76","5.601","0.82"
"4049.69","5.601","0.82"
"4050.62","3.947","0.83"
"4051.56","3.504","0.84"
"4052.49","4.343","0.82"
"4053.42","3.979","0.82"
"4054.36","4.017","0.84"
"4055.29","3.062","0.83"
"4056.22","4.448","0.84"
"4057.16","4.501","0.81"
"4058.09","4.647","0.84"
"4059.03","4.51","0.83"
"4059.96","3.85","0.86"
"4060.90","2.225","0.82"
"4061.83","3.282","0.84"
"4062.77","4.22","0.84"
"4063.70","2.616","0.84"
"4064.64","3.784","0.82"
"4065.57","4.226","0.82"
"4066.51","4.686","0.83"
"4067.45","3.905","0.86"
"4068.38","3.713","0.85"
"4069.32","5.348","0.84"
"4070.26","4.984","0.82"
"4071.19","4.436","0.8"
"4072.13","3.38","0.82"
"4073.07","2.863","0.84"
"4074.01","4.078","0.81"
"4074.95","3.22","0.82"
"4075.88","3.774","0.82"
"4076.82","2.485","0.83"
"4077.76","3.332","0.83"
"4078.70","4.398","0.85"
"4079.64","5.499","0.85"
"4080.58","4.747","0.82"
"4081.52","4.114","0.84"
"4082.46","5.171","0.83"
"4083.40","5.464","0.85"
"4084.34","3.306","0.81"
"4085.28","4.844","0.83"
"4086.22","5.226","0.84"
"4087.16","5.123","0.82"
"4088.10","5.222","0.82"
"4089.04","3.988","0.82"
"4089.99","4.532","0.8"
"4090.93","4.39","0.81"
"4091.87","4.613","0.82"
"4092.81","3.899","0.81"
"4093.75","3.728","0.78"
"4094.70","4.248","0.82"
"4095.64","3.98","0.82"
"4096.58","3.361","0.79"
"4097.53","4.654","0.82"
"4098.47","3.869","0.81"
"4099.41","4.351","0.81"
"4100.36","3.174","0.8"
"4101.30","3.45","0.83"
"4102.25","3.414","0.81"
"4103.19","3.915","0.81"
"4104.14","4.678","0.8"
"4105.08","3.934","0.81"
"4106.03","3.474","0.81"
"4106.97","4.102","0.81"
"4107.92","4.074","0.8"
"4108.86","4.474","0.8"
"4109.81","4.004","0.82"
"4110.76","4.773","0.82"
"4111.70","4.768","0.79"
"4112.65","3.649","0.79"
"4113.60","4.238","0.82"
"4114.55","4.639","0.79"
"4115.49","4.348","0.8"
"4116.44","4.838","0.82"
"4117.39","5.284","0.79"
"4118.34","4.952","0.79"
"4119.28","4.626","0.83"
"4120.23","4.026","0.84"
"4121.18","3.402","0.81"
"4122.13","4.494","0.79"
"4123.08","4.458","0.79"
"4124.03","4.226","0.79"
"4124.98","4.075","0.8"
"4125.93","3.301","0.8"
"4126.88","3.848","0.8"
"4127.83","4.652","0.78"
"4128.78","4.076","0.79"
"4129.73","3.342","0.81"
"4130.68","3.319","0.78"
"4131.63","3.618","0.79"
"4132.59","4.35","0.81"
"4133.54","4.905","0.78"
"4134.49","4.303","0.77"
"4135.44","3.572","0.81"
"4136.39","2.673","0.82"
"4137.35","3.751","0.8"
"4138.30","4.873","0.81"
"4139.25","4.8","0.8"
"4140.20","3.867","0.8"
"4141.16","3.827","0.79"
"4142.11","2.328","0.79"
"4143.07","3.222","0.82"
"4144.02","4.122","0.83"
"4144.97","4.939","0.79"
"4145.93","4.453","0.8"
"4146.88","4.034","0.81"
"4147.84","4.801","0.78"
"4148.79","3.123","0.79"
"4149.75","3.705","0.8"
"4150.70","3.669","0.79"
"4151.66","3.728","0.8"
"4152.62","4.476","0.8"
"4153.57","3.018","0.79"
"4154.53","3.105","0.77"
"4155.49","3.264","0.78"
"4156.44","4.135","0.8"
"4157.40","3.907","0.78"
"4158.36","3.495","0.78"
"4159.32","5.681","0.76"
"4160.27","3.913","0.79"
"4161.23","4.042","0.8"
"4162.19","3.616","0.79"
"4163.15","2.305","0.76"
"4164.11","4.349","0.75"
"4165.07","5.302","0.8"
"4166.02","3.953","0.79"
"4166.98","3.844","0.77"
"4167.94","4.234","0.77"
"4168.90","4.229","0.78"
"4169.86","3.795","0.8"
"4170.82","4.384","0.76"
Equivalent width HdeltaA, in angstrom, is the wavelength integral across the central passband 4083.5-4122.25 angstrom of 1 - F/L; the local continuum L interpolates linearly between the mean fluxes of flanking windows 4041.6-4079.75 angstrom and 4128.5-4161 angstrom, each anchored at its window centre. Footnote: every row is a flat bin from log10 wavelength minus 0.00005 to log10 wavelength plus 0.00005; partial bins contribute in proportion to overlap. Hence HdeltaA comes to -3.1 angstrom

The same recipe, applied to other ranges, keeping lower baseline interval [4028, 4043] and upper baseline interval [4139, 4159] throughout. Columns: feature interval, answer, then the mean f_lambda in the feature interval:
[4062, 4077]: 1.4 angstrom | 3.87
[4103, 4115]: -0.5 angstrom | 4.21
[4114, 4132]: -1.0 angstrom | 4.19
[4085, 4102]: -0.4 angstrom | 4.24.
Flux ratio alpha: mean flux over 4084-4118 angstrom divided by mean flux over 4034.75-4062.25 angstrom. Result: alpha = 1.01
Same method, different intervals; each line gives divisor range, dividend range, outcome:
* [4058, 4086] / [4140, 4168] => 0.96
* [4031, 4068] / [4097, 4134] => 0.99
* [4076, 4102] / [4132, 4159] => 0.91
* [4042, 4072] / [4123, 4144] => 0.95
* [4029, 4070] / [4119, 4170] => 0.94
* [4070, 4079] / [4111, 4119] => 1.26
